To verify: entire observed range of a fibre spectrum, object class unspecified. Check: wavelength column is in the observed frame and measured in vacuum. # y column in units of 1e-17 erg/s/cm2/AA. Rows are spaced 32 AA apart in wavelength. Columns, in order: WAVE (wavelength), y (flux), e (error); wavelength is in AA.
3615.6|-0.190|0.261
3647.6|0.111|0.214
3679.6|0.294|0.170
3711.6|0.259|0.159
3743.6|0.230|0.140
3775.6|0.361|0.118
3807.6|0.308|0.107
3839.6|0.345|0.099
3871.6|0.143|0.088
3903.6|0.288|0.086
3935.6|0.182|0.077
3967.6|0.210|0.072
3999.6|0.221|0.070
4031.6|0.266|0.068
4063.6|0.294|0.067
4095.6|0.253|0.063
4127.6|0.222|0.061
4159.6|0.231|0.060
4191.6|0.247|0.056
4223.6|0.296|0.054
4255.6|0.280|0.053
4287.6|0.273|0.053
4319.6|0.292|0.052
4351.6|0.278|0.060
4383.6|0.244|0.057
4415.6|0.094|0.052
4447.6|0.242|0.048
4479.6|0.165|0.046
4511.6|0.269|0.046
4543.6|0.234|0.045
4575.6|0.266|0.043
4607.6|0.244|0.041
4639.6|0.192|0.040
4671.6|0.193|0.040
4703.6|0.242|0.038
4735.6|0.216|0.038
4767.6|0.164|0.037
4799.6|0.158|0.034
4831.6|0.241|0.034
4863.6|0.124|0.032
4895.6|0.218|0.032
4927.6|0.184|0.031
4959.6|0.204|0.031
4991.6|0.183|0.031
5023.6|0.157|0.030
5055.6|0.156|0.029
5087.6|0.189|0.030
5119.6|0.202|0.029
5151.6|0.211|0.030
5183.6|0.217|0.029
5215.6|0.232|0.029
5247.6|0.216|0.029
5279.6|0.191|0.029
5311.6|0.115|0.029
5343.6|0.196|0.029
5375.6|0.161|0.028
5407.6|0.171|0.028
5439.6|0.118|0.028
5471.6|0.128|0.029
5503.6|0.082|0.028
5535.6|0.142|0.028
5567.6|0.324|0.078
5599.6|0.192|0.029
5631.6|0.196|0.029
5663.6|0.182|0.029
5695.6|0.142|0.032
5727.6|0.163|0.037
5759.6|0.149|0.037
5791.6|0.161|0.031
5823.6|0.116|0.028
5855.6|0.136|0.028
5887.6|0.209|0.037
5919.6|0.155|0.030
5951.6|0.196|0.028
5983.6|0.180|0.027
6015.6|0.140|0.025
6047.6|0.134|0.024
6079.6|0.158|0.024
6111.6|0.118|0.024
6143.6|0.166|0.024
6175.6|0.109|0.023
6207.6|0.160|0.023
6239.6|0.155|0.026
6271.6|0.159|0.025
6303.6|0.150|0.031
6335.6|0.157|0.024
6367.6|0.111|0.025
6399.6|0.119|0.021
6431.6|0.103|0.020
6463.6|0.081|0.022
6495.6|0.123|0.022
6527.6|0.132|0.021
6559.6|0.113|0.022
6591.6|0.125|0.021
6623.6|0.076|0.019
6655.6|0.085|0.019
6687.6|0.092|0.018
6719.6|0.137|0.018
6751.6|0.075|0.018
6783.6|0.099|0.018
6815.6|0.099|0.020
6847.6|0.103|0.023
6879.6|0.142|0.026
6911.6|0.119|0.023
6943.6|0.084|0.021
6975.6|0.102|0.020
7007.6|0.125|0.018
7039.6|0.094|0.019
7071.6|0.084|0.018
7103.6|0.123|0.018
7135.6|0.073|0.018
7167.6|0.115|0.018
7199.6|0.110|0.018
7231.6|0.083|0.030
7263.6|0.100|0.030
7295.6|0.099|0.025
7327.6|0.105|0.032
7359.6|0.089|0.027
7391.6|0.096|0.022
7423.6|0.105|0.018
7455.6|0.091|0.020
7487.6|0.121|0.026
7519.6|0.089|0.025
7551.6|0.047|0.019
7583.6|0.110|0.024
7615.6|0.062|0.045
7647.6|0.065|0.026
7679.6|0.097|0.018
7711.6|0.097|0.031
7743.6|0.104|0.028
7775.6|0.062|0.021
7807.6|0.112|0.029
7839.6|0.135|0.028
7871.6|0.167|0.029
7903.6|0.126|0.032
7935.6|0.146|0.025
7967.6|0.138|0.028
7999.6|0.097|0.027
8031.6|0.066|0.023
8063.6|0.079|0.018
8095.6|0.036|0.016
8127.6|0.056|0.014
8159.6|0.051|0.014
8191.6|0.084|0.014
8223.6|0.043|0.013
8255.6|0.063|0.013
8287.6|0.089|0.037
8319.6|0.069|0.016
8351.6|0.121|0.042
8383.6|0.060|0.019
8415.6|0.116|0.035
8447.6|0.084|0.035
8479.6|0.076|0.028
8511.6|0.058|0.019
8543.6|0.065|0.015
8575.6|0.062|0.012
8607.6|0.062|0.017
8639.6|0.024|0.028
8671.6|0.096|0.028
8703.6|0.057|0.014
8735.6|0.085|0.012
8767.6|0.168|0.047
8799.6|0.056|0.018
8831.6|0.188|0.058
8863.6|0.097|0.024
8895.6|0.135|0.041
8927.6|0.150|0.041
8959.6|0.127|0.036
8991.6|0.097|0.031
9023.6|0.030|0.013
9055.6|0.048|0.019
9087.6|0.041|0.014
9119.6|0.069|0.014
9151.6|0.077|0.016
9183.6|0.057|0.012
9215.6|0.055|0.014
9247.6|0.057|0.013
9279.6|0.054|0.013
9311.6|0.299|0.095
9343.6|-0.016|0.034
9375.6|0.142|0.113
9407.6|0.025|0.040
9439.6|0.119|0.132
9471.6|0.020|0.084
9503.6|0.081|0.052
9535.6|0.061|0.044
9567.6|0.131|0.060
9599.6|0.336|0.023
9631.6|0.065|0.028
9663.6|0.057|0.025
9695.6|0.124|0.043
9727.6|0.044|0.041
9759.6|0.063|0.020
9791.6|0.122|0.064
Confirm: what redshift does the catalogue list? 1.57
